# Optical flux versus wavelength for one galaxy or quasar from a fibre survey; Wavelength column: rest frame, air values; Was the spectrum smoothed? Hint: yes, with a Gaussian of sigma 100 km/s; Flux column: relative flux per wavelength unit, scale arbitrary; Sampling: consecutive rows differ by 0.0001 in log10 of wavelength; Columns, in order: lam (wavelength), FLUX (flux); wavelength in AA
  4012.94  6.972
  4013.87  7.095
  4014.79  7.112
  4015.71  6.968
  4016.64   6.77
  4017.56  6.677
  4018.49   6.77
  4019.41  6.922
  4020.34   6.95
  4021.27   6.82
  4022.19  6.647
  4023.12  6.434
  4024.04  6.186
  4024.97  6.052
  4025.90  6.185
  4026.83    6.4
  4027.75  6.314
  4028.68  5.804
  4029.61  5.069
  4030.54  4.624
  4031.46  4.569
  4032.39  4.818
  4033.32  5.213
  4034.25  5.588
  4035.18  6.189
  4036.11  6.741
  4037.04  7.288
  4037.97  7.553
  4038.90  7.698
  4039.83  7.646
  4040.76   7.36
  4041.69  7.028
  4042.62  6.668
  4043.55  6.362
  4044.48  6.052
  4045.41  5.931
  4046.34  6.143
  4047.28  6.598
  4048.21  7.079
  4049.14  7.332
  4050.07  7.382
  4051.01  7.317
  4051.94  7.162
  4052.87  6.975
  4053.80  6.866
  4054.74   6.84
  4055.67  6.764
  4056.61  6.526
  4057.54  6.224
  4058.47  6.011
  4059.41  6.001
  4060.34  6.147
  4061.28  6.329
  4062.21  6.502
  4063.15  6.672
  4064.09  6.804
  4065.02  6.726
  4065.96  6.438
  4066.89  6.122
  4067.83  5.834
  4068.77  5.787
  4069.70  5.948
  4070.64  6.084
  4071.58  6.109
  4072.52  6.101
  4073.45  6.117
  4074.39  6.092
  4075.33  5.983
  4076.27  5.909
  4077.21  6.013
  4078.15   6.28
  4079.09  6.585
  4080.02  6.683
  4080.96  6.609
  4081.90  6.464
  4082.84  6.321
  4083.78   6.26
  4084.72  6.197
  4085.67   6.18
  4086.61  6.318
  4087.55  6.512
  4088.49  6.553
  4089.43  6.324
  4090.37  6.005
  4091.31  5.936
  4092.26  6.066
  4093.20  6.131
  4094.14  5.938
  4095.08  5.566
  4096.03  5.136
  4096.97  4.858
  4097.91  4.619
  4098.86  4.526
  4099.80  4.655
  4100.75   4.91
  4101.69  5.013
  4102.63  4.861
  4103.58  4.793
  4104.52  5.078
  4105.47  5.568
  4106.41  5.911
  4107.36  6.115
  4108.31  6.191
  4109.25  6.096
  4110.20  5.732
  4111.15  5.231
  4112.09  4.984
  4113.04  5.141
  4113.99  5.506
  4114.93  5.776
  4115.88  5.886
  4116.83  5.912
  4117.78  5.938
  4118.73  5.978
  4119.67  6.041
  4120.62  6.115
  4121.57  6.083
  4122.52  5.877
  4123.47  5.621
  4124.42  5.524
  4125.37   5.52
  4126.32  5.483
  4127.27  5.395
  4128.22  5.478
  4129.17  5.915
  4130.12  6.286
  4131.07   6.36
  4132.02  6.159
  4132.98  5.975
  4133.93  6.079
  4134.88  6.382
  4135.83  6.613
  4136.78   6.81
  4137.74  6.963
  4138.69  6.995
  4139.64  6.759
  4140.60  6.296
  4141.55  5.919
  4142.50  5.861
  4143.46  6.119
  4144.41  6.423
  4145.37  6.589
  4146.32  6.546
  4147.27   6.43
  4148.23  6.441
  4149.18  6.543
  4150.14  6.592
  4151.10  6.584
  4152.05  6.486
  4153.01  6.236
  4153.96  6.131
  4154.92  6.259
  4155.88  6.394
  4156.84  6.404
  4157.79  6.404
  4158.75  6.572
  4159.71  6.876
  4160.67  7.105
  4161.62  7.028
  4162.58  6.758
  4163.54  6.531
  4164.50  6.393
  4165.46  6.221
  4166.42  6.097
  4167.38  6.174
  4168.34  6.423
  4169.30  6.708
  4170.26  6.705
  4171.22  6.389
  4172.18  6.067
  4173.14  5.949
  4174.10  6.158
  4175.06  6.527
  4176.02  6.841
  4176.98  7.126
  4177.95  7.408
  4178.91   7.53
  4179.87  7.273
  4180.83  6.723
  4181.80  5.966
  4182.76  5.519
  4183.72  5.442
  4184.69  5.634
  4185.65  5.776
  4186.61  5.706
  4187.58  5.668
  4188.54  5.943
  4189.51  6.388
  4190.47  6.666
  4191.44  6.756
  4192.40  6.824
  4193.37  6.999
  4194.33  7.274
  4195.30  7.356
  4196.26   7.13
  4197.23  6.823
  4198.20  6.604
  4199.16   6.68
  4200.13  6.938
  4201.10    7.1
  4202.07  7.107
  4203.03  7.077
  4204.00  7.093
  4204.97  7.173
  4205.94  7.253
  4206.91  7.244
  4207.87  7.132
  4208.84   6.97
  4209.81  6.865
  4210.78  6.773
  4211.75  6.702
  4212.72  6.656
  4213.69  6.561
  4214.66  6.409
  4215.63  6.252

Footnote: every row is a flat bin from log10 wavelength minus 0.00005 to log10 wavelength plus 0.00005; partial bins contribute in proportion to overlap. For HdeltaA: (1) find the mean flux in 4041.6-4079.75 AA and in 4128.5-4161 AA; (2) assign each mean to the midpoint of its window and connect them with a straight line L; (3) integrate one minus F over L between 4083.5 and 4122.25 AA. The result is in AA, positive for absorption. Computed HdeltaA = 4.5 AA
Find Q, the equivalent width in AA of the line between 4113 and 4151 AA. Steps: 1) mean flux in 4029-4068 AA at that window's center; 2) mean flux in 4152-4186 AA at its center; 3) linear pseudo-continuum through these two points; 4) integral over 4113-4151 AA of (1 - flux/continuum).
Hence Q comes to 1.9 AA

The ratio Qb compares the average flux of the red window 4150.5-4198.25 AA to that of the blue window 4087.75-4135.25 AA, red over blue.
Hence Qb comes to 1.1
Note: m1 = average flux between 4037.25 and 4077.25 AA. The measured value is 6.55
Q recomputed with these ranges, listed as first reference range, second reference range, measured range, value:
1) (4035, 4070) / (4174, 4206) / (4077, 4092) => 0.76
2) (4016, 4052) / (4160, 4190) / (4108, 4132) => 2.45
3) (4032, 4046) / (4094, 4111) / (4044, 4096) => -3.67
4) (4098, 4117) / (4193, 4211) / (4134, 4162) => -1.93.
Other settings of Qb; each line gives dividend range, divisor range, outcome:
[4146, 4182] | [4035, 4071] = 0.99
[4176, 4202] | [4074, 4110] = 1.13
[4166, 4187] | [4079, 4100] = 1.07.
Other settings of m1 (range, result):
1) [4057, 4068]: 6.33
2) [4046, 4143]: 6.06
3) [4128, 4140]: 6.38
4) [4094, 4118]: 5.37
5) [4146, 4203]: 6.54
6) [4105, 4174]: 6.18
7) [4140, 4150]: 6.33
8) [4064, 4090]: 6.26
